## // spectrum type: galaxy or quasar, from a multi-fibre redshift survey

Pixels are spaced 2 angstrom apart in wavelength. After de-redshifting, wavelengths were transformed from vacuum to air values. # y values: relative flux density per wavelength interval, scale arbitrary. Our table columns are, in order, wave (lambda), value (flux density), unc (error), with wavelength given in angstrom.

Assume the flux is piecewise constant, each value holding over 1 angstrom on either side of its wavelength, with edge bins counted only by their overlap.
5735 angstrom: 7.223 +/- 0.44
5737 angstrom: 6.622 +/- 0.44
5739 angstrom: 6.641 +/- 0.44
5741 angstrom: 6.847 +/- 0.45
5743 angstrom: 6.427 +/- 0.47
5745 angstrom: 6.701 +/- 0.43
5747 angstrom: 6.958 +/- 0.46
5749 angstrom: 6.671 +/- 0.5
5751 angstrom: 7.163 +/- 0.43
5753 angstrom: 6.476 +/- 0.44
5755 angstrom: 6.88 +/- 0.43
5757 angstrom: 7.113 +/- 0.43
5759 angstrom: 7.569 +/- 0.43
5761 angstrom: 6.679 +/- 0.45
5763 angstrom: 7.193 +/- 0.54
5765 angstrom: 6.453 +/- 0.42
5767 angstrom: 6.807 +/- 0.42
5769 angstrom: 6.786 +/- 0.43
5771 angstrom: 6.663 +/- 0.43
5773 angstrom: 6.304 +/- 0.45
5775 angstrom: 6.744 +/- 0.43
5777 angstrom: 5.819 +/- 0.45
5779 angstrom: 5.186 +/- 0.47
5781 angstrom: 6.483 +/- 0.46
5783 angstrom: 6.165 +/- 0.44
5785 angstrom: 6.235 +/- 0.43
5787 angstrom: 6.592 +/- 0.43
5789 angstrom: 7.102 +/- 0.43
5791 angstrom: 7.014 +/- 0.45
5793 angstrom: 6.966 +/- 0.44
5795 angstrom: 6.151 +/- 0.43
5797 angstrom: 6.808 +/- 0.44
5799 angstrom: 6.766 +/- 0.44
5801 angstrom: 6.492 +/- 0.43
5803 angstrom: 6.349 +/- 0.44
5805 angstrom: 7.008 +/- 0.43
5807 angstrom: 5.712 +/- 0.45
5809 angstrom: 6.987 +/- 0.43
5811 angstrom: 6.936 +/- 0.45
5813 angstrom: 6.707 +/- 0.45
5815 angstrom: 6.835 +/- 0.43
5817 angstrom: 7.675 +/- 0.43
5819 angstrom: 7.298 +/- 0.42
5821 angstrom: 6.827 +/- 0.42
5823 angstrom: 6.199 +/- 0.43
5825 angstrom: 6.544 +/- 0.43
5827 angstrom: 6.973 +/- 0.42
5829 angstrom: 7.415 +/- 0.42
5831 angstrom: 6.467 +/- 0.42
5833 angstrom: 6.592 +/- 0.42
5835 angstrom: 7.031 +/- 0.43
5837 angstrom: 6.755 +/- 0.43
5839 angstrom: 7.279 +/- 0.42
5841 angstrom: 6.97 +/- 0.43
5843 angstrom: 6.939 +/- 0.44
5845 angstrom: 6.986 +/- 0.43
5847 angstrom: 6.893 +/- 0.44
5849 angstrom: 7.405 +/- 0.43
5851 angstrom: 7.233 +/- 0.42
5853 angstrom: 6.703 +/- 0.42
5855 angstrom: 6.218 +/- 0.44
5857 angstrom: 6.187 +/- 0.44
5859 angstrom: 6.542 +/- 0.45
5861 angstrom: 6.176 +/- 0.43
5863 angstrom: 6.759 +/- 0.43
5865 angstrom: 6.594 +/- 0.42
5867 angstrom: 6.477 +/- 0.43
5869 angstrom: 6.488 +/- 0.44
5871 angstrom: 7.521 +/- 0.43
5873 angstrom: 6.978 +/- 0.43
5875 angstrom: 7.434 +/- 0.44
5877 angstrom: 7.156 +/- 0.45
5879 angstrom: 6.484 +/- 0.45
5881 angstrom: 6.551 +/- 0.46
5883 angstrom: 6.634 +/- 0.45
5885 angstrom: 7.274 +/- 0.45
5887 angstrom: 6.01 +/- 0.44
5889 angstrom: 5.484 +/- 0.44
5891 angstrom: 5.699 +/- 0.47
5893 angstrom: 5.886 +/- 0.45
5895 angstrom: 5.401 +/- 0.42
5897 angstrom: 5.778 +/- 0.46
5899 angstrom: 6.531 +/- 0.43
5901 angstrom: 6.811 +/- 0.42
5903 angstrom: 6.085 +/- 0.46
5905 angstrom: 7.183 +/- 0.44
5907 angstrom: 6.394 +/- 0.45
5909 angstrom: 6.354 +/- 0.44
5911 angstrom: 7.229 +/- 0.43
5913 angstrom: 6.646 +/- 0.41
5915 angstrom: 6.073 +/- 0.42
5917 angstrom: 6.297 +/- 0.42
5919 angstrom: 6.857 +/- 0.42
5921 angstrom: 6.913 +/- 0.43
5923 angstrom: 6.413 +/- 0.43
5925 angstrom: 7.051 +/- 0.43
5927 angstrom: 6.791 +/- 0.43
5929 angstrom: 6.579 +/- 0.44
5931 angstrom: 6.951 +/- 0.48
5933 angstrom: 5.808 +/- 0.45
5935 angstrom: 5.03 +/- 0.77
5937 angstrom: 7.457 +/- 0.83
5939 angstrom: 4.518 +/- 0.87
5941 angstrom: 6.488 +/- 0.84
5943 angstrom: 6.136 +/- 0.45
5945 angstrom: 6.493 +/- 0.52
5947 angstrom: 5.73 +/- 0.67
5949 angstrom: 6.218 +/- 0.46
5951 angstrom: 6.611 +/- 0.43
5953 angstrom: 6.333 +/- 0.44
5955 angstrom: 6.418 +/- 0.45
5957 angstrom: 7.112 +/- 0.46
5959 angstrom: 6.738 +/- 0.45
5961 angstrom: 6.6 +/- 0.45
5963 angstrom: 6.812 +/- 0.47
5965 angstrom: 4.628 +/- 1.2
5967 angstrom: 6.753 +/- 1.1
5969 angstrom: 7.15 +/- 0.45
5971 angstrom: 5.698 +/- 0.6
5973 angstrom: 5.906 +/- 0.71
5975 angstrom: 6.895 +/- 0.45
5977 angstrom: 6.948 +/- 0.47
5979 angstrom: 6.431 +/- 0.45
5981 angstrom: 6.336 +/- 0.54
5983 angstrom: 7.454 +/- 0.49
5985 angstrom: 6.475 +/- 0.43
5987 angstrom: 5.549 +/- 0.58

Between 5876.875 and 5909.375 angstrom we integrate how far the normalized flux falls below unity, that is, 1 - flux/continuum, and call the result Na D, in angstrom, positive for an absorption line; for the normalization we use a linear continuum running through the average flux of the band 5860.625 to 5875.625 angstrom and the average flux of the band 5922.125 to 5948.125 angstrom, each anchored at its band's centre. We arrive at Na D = 1.45 angstrom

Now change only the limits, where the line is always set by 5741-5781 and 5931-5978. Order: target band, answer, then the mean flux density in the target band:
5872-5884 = -0.8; 6.87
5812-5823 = -0.7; 6.99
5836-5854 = -1.4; 7.02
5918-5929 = -0.7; 6.78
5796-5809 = 0.1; 6.56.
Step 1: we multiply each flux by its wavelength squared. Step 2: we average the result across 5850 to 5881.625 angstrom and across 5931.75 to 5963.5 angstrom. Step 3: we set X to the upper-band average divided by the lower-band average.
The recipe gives 1.0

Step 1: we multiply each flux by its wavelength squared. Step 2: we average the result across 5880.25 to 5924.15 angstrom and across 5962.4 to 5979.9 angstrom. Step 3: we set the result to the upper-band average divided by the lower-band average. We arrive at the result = 1.02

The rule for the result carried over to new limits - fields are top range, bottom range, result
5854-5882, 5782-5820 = 1.02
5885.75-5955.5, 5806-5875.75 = 0.95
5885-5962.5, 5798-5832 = 0.97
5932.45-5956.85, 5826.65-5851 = 0.91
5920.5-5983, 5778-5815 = 1.03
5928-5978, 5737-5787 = 1.02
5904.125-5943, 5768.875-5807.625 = 1.05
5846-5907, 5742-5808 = 1.02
